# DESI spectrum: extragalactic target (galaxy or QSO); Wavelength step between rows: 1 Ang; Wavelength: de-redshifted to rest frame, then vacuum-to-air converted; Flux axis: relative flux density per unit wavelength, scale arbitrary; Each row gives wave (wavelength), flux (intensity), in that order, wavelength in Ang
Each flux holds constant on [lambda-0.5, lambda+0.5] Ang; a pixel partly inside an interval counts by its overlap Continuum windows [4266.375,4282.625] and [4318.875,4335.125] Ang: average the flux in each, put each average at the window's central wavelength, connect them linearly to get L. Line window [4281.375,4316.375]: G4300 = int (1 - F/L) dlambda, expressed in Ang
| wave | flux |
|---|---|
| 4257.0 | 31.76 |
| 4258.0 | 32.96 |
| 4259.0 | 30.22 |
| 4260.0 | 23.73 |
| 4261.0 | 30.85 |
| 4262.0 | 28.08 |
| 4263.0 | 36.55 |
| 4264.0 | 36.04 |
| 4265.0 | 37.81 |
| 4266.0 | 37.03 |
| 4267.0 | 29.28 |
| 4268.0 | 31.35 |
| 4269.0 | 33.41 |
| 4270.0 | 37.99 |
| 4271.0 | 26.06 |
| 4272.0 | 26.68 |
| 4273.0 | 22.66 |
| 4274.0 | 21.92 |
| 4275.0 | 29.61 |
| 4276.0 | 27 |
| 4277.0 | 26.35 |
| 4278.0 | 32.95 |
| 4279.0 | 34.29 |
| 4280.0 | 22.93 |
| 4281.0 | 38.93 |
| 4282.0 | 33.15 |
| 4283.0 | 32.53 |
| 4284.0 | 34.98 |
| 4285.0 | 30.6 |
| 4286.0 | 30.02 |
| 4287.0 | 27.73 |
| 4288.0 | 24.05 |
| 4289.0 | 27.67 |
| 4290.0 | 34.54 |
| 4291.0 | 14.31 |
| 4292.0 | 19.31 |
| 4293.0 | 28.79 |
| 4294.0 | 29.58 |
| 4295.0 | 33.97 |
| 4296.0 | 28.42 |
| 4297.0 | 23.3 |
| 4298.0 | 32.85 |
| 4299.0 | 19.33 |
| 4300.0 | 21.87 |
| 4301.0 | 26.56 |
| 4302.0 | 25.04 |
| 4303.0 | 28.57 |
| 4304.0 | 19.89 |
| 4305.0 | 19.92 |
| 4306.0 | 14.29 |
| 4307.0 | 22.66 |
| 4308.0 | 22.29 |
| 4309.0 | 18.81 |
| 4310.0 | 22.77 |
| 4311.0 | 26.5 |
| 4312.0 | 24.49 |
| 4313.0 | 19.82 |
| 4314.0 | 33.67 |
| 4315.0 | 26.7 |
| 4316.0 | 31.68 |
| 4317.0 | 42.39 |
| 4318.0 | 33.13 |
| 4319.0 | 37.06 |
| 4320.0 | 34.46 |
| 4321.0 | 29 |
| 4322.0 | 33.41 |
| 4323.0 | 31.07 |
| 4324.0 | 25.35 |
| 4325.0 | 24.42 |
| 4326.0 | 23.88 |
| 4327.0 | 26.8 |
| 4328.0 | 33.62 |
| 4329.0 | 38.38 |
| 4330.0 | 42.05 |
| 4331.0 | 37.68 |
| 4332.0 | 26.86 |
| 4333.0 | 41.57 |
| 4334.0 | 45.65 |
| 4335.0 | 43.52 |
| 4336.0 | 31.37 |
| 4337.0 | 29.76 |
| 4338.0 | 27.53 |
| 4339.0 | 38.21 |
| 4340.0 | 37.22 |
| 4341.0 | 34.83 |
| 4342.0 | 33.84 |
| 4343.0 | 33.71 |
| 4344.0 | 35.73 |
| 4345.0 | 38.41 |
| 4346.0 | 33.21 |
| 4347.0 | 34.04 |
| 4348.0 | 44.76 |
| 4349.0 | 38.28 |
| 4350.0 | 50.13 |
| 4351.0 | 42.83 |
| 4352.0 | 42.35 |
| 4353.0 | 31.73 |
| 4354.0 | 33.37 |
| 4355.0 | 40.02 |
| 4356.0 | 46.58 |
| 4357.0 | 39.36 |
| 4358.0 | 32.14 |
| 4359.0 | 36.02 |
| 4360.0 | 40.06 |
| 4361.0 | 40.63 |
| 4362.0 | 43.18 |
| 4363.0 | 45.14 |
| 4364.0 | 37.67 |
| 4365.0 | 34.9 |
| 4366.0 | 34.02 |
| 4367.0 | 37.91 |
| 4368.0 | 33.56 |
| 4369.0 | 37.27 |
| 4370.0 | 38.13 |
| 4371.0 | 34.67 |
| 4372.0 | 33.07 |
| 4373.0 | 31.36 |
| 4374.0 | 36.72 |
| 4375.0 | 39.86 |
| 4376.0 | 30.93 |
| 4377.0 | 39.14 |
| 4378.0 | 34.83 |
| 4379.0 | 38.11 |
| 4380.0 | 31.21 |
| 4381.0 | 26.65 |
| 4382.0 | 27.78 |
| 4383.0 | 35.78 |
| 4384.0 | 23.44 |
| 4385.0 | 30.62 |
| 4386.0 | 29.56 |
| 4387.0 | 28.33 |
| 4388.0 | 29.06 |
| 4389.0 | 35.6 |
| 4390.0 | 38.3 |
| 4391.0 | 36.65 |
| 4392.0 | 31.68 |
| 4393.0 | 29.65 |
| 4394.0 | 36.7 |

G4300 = 5.98 Ang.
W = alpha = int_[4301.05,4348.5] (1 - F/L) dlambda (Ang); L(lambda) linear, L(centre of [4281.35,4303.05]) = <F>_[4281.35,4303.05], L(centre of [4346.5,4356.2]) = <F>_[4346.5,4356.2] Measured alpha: 5.1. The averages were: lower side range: 27.7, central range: 31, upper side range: 40.2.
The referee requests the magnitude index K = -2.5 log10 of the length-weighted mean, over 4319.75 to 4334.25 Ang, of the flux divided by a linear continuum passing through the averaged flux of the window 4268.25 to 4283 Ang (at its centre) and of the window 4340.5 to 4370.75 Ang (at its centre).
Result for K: 0.08 mag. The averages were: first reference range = 29.7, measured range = 32.7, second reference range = 38.1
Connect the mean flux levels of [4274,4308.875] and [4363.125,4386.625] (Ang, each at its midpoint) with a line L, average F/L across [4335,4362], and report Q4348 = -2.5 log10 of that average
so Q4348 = -0.178 mag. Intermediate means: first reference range 26.8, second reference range 33.9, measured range 37.4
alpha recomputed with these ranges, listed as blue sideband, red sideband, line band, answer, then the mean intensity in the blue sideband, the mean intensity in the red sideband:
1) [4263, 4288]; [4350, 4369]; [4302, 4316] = 4.34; 30.9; 38.7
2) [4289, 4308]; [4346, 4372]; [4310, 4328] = -0.15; 24.6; 38.5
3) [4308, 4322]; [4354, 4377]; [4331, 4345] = -1.14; 29.2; 37.4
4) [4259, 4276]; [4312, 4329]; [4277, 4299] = 1.06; 30.5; 30.5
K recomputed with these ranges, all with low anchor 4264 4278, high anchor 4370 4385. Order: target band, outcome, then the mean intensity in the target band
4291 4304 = 0.20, 25.7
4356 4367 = -0.18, 38.7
